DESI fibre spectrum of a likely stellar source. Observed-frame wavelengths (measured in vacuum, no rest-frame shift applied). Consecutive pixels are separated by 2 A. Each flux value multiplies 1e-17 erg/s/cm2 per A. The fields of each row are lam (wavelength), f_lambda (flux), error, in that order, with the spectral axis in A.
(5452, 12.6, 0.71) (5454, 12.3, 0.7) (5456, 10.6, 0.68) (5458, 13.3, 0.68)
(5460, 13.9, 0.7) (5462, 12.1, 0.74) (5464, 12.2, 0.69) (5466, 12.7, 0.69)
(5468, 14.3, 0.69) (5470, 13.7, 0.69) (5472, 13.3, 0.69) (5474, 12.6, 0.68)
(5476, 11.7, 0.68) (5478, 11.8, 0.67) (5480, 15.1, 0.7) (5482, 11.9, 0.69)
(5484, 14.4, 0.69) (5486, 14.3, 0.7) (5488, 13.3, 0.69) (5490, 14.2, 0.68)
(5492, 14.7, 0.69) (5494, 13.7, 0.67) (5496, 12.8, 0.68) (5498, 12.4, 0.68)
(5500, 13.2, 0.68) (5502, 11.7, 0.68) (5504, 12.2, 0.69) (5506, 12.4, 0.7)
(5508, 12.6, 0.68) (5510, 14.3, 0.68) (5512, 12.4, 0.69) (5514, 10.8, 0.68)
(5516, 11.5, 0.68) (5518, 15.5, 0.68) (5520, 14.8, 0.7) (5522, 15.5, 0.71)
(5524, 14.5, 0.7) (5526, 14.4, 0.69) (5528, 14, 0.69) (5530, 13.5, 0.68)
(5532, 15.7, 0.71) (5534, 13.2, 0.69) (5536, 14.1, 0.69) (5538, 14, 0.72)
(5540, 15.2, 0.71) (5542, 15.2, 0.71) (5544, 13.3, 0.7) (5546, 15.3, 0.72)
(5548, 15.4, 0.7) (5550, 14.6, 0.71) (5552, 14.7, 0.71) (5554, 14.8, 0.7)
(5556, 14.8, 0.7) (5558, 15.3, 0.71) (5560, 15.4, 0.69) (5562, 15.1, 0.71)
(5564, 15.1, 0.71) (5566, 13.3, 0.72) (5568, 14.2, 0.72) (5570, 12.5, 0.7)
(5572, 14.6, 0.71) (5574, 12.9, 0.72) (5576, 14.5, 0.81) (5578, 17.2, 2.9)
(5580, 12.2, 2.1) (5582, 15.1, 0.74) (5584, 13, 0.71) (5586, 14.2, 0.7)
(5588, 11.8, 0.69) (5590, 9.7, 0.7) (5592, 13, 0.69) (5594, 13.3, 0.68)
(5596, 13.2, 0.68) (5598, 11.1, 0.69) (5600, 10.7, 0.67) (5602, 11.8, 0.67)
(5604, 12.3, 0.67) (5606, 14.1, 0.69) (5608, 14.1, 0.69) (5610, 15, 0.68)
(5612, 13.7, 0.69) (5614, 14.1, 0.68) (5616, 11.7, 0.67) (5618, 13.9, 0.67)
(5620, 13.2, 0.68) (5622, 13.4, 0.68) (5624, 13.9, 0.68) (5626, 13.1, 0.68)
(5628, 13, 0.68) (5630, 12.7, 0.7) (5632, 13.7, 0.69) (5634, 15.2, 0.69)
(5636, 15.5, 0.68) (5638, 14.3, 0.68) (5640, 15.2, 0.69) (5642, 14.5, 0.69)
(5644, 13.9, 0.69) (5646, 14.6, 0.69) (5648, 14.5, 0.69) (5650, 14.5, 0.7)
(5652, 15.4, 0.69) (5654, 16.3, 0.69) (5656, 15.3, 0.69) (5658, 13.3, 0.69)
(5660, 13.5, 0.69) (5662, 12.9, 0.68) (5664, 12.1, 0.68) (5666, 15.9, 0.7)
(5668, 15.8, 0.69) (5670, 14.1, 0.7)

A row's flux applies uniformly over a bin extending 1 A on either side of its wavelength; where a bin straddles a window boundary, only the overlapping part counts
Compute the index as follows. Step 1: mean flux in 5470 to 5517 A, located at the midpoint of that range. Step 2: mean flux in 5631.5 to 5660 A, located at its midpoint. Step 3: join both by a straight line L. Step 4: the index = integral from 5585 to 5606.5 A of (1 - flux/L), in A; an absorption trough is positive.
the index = 2.9 A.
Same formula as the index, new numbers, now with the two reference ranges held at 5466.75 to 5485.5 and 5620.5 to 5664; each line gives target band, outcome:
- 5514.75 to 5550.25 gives -2.2 A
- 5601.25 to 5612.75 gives 0.4 A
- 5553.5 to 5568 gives -1.1 A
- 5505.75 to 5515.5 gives 0.7 A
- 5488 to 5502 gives 0.0 A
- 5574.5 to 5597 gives 0.8 A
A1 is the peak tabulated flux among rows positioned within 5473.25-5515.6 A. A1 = 15.1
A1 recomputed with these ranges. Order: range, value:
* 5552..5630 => 17.2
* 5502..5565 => 15.7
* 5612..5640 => 15.5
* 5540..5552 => 15.4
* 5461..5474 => 14.3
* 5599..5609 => 14.1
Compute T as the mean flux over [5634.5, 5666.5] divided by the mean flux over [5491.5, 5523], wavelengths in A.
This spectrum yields 1.10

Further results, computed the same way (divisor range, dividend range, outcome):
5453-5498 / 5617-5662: 1.08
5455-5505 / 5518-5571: 1.12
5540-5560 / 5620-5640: 0.93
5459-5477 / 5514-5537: 1.09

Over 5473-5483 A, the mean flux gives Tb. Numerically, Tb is 12.6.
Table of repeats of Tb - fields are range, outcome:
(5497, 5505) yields 12.4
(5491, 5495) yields 14.2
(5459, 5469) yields 13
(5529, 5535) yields 14.1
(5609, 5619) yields 13.7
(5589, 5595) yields 12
